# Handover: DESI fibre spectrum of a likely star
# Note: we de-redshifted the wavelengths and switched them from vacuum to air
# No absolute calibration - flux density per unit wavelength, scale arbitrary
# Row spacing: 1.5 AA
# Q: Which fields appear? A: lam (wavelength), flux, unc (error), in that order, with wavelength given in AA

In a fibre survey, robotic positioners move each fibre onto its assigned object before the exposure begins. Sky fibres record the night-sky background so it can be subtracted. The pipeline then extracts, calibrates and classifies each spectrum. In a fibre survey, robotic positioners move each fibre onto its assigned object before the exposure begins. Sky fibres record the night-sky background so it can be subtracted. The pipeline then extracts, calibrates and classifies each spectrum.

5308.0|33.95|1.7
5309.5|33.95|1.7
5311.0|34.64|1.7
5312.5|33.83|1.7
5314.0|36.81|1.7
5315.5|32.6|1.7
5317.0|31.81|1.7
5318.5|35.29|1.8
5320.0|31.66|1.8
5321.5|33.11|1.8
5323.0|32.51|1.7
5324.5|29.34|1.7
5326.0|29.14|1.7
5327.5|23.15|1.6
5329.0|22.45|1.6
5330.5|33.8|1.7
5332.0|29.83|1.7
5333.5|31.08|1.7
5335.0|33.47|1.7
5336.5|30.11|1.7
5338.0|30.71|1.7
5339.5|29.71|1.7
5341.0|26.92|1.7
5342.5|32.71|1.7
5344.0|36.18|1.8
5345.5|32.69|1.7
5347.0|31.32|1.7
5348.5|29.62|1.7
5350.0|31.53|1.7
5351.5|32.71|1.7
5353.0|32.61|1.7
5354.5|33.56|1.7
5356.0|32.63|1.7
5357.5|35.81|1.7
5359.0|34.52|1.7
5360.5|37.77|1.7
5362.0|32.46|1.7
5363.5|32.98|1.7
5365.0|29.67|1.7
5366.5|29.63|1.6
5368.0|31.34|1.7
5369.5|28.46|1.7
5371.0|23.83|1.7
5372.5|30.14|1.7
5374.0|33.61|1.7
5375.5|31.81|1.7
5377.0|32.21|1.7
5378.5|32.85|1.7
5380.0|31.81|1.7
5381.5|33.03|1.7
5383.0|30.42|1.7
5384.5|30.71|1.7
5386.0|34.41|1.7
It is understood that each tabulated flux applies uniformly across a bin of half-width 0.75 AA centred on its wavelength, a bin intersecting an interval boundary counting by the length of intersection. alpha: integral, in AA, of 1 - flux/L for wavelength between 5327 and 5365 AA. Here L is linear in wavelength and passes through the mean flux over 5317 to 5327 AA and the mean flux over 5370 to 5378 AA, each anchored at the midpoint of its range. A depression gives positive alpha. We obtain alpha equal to -0.8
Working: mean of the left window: 31.6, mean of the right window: 30.3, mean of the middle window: 31.6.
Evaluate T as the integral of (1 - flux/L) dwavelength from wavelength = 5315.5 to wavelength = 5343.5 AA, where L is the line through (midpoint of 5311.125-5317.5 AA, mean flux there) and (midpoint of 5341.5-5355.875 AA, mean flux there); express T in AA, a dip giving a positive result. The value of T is 2.3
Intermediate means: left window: 33.9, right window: 32.5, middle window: 30.5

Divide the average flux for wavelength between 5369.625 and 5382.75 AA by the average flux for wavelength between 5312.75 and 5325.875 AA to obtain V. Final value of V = 0.9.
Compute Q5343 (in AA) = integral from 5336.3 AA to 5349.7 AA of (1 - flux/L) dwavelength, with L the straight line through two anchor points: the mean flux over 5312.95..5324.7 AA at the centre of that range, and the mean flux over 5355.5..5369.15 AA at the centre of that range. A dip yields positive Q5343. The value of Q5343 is 0.7 AA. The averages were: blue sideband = 33.1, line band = 31.2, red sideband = 32.9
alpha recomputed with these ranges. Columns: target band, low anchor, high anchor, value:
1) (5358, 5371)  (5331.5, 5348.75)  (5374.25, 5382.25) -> 0.12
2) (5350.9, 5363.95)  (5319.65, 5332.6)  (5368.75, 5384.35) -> -1.58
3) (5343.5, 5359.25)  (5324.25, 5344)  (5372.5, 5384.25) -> -1.19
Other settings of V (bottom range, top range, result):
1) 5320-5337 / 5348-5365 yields 1.11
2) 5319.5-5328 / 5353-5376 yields 1.06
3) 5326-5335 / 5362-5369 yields 1.08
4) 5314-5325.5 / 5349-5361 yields 1.04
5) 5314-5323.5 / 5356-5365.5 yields 1.02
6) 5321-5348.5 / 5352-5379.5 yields 1.05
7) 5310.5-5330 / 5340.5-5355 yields 1.03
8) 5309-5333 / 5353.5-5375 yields 1.01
